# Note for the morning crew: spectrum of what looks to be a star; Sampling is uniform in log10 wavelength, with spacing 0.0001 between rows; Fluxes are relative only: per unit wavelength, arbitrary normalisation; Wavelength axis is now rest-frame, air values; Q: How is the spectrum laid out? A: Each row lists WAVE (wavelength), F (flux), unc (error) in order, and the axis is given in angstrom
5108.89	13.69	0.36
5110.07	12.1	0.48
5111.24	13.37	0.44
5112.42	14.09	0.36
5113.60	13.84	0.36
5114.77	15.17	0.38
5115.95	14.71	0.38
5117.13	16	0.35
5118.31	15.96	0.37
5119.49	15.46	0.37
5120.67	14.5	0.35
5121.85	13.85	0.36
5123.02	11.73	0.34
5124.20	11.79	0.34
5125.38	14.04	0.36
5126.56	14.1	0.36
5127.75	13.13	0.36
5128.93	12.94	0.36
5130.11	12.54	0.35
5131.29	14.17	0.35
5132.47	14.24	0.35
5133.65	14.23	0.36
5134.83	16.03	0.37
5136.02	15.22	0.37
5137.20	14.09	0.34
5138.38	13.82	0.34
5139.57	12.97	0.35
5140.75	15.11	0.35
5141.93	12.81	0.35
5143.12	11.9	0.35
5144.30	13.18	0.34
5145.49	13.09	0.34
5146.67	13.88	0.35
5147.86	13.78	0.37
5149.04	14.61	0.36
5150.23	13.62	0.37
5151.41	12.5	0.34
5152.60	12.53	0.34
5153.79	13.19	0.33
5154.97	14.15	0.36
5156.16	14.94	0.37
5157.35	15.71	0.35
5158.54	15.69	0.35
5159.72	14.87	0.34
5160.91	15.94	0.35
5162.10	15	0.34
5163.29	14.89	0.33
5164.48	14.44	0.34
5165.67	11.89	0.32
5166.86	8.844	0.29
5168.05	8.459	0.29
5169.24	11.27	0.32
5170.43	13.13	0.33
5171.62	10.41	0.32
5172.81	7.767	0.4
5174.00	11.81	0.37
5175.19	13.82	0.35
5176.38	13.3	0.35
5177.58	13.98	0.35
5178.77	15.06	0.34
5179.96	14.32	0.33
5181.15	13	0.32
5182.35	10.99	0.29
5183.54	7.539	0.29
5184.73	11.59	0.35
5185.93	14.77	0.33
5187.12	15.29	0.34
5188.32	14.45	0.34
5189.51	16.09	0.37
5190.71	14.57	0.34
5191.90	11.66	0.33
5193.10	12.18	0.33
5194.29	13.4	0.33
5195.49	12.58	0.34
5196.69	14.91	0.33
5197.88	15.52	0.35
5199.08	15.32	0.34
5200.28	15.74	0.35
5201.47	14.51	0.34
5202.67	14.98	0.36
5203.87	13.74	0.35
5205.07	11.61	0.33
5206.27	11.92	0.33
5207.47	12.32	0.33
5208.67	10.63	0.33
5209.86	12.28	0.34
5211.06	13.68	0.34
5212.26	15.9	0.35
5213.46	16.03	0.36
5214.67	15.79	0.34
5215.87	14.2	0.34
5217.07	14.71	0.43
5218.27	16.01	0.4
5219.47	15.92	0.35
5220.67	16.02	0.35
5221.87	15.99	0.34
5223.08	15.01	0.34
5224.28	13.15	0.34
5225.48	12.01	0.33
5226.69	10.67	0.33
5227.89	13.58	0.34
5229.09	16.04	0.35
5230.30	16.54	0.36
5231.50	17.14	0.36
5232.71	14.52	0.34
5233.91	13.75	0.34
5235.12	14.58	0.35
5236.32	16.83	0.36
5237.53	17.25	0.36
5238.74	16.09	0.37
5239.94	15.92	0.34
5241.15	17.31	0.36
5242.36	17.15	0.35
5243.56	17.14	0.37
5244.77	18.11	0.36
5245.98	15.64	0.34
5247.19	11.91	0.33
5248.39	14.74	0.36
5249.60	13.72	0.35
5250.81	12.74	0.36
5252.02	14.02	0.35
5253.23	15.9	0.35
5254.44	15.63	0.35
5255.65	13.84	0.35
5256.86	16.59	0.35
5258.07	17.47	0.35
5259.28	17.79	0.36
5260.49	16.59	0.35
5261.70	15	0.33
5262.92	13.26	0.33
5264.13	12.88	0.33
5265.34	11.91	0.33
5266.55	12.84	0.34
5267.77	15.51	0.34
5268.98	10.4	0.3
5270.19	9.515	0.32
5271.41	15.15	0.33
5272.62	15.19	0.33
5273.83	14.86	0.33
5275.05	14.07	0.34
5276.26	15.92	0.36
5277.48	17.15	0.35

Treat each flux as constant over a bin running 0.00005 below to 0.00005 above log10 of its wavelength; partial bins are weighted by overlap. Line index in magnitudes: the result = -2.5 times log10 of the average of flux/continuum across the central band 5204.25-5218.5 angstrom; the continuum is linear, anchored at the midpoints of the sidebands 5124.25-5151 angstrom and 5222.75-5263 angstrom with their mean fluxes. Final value 0.08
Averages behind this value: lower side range 13.7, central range 13.7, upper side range 15.3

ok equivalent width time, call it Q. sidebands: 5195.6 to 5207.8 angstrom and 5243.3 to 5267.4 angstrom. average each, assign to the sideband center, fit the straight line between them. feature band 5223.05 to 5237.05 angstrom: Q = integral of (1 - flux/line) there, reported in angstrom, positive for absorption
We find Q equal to 0.0 angstrom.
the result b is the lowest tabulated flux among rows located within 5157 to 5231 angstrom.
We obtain 7.539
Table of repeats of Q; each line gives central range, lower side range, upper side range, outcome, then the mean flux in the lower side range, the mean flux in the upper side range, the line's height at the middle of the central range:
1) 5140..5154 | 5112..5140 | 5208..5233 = 0.85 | 14.1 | 14.6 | 14.2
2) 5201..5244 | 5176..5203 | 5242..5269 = -1.27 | 13.7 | 14.9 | 14.3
